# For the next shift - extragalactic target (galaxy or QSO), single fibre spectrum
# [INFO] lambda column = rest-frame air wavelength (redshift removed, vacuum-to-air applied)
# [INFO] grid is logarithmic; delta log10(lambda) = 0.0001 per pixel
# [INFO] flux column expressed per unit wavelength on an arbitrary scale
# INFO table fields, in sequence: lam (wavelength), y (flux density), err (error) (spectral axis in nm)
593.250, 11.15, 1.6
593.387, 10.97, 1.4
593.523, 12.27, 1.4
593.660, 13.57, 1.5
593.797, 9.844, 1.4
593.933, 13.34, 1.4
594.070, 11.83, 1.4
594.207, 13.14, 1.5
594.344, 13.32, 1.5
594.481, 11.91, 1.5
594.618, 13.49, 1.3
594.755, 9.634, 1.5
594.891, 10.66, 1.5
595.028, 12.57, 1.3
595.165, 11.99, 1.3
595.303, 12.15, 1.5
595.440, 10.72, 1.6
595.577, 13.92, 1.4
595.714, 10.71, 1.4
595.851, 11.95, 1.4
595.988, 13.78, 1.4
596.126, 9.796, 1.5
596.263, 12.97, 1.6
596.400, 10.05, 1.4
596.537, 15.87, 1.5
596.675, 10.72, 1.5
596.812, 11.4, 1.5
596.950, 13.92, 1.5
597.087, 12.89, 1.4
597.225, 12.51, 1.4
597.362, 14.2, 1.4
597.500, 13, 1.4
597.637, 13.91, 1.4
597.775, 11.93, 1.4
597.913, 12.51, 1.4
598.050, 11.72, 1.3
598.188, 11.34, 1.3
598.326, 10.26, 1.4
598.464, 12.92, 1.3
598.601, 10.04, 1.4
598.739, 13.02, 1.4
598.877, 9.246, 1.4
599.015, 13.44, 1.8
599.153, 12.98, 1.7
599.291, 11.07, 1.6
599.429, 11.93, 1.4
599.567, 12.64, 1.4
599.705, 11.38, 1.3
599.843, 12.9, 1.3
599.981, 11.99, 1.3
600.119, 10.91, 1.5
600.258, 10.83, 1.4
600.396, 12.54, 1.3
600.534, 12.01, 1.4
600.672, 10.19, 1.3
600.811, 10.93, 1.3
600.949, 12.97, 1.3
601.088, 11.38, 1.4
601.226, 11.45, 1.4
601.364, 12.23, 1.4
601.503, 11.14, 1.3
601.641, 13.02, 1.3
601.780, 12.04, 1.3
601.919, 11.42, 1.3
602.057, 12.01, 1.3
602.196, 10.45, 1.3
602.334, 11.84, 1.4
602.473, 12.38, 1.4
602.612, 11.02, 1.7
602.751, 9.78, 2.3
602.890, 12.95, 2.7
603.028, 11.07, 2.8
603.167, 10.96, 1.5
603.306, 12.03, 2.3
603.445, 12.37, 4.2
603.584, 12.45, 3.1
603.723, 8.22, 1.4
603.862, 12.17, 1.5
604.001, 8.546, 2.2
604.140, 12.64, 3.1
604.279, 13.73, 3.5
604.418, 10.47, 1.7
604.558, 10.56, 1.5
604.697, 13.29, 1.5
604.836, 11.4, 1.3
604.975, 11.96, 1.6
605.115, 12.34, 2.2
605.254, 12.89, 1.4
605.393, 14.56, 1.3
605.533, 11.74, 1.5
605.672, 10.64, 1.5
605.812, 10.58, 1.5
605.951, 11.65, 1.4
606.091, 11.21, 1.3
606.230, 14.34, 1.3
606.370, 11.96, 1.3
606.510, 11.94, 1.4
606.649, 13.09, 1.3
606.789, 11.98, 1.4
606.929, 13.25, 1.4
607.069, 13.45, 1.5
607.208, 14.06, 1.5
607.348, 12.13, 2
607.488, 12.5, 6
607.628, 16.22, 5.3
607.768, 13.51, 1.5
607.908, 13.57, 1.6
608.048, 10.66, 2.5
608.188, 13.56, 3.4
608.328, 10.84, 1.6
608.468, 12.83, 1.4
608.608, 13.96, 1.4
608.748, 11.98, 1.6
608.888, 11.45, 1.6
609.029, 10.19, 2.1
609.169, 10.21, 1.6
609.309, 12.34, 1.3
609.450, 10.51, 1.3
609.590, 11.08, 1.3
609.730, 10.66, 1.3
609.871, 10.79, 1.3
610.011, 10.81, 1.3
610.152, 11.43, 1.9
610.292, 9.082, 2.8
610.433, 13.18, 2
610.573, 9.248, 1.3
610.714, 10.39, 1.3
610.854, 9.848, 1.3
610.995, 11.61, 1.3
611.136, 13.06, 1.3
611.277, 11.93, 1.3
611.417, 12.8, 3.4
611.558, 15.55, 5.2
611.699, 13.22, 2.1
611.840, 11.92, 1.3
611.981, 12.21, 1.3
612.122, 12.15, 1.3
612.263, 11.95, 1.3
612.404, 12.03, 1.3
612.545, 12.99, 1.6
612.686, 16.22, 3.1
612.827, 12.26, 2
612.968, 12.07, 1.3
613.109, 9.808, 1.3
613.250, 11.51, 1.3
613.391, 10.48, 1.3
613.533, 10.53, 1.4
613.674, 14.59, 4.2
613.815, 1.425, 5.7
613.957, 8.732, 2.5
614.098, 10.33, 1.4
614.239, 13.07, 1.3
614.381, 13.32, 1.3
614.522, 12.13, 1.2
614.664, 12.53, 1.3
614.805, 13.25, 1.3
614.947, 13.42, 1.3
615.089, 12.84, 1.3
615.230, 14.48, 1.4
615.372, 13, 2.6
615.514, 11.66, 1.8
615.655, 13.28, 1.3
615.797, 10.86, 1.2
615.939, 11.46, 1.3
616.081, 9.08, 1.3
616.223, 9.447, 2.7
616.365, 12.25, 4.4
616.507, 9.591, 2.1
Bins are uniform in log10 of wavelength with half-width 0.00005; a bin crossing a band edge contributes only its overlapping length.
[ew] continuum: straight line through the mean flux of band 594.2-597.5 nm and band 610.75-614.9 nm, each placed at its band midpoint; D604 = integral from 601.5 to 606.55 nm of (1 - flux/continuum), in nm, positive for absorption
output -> 0.14 nm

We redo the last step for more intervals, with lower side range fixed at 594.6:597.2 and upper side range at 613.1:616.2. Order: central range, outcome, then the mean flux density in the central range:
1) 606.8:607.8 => -0.16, 13.5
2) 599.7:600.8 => 0.03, 11.6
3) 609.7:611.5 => 0.06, 11.2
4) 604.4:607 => -0.09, 12.1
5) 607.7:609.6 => -0.05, 11.9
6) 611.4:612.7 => -0.16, 13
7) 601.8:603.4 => 0.05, 11.5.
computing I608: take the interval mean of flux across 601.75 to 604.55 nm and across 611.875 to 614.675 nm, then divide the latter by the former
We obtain 1.0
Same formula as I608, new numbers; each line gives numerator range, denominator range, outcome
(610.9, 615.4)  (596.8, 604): 1.02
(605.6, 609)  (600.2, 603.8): 1.09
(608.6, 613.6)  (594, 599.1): 0.96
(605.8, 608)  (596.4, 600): 1.05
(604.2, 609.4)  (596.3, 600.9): 1.02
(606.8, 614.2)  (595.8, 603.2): 0.99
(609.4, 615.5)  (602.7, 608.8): 0.96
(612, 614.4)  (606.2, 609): 0.89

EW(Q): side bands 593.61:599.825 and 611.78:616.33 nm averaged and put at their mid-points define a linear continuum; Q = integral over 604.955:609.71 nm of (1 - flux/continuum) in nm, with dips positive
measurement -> -0.17 nm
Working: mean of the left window 12.1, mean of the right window 11.7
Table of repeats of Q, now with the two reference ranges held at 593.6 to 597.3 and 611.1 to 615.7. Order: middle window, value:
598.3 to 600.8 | 0.097 nm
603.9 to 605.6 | 0.019 nm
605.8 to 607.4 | -0.052 nm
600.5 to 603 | 0.113 nm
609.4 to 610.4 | 0.117 nm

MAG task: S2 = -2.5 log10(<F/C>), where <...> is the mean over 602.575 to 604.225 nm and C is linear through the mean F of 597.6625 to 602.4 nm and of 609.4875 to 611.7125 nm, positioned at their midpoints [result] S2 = 0.04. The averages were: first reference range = 11.7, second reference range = 11.5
